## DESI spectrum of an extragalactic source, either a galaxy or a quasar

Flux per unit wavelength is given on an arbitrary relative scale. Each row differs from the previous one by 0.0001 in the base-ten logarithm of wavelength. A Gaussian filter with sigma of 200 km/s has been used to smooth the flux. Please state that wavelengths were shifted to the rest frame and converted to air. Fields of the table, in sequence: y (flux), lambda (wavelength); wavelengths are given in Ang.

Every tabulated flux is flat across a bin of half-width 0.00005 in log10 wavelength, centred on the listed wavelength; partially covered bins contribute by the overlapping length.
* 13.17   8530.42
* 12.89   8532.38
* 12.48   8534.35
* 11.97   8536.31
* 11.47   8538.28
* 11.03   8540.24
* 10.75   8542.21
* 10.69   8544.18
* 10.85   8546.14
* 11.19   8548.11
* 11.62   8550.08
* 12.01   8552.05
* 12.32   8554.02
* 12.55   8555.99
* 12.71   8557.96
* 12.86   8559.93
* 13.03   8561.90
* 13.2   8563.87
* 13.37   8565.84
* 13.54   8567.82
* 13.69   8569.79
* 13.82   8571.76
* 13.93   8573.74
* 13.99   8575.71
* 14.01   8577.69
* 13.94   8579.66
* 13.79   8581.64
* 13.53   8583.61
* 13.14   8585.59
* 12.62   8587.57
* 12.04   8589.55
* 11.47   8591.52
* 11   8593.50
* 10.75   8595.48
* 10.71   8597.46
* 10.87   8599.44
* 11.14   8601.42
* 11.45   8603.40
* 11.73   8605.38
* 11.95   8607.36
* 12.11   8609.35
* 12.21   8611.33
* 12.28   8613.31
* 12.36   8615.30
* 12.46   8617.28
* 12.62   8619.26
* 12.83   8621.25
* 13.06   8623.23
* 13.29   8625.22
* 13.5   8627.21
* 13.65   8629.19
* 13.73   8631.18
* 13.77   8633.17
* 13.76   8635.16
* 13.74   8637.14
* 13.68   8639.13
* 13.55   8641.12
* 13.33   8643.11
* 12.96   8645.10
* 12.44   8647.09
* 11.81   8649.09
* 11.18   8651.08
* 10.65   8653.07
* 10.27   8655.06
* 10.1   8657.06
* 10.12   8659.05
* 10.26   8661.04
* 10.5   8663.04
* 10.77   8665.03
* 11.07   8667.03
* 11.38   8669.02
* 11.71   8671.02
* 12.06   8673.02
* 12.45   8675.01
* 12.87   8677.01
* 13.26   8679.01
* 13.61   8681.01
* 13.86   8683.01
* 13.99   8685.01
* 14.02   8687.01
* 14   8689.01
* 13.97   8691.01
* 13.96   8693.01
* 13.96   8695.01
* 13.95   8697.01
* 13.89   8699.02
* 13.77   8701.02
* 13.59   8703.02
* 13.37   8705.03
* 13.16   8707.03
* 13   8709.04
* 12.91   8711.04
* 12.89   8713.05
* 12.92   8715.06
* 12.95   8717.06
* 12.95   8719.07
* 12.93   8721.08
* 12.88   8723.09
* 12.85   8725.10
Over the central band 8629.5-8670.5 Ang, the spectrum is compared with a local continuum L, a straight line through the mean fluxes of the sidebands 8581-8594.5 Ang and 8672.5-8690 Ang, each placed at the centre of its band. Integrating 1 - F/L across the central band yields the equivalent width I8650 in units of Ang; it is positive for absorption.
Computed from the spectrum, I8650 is 3.4 Ang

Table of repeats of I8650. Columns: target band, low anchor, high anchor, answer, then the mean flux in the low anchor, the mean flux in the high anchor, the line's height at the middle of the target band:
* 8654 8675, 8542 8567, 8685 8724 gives 3.5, 12.1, 13.4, 13.1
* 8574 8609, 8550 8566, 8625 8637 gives 2.2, 12.7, 13.7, 13.1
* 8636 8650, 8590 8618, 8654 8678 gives -2.2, 11.6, 11.1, 11.3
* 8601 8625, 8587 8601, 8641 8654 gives -1.3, 11.3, 12.2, 11.6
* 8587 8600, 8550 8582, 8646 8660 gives 1.2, 13.2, 11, 12.5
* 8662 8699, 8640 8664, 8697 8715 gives -1.2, 11.4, 13.3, 12.4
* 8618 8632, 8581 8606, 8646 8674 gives -2.2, 11.8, 11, 11.5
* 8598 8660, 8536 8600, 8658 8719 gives 1.3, 12.4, 12.8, 12.6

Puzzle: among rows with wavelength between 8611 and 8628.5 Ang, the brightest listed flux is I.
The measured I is 13.5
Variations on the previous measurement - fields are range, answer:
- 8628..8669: 13.77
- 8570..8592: 14.01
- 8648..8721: 14.02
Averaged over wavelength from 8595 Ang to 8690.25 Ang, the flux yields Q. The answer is 12.3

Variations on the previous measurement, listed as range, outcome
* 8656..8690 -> 12.1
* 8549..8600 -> 12.7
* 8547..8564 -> 12.3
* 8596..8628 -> 12.1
